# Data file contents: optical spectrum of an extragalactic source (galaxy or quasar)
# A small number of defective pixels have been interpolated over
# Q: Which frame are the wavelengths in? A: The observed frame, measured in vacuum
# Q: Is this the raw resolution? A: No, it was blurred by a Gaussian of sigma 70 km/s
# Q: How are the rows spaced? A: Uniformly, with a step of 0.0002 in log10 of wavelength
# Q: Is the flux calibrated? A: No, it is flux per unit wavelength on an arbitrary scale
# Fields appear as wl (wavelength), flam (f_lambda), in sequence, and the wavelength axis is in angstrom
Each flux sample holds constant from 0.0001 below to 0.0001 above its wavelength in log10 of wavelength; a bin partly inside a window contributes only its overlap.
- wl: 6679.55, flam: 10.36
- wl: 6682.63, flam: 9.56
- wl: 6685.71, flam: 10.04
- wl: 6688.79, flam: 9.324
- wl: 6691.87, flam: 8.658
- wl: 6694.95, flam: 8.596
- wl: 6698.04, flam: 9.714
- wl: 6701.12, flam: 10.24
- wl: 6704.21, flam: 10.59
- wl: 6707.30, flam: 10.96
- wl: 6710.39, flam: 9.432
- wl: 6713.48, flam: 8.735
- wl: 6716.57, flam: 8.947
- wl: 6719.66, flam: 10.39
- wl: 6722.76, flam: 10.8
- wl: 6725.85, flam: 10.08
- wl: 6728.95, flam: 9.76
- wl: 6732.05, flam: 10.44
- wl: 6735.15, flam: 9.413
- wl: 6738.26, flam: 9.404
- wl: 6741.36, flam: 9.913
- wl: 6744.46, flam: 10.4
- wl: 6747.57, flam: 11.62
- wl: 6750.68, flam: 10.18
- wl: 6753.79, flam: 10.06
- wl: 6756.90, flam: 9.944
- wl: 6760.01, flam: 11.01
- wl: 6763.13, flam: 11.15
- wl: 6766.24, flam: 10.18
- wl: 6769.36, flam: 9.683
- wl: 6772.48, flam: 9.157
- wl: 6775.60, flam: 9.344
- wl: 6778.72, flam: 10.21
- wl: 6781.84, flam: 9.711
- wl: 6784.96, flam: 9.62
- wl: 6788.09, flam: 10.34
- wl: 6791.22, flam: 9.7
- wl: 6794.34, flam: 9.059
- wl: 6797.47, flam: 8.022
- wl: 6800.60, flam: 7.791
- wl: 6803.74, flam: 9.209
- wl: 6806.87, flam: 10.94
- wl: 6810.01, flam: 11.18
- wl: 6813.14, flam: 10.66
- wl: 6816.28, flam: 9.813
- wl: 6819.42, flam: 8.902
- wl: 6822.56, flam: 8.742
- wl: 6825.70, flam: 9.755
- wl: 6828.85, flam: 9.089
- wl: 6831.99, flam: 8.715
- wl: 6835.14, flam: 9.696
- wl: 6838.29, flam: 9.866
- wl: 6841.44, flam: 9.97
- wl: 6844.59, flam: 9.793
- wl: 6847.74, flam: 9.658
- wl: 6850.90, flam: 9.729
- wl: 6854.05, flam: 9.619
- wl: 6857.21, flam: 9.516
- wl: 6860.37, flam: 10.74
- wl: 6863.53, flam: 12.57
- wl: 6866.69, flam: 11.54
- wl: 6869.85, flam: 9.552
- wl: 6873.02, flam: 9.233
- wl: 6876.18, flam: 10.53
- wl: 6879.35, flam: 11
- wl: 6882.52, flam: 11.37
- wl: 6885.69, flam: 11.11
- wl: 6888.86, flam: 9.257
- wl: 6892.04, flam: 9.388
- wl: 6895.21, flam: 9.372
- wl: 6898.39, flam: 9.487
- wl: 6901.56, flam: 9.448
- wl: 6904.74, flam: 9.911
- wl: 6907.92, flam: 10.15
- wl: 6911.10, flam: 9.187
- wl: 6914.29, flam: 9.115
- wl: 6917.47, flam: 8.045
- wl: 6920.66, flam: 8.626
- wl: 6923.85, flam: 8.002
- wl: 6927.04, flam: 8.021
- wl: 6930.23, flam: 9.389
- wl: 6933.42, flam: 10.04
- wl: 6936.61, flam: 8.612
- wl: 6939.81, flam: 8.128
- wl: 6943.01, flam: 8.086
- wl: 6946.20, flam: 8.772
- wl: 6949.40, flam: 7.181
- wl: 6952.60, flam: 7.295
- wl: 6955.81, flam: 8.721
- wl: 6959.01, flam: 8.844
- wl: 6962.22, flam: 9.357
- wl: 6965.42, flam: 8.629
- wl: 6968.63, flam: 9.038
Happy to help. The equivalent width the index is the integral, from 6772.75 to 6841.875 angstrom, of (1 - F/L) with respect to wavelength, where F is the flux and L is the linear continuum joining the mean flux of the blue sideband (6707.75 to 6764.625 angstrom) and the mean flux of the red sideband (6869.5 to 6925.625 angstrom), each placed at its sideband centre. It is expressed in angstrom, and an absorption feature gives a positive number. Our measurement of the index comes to 2.3 angstrom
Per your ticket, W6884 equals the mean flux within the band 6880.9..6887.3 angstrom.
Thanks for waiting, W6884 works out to 11.2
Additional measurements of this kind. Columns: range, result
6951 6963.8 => 8.55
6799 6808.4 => 9.3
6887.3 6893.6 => 9.31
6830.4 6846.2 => 9.61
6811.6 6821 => 9.79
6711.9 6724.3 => 9.72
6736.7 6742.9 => 9.65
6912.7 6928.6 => 8.36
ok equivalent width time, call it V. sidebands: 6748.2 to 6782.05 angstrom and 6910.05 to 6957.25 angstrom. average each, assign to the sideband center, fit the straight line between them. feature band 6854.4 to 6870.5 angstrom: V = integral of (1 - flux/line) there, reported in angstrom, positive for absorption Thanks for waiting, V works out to -2.8 angstrom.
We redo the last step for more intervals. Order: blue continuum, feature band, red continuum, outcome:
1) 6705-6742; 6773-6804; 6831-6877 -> 2.07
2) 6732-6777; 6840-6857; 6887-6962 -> -0.58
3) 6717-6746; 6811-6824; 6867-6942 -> 0.18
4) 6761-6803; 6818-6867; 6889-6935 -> -2.45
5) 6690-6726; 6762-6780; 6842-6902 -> -0.03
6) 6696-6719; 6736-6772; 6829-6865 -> -1.54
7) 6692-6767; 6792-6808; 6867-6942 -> 1.35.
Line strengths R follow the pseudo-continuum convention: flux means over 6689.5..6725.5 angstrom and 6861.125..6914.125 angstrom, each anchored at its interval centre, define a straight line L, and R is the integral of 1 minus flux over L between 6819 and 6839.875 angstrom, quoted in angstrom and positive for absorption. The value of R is 1.6 angstrom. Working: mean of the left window 9.74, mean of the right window 10.2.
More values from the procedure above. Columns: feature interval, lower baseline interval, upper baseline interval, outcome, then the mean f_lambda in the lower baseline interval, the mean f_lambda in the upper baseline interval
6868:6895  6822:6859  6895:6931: -2.61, 9.54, 9.04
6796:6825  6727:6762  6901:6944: 0.70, 10.2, 8.91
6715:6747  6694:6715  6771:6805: -1.26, 9.78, 9.29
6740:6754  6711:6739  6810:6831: -1.07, 9.77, 9.6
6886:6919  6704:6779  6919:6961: -2.47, 10.1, 8.45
